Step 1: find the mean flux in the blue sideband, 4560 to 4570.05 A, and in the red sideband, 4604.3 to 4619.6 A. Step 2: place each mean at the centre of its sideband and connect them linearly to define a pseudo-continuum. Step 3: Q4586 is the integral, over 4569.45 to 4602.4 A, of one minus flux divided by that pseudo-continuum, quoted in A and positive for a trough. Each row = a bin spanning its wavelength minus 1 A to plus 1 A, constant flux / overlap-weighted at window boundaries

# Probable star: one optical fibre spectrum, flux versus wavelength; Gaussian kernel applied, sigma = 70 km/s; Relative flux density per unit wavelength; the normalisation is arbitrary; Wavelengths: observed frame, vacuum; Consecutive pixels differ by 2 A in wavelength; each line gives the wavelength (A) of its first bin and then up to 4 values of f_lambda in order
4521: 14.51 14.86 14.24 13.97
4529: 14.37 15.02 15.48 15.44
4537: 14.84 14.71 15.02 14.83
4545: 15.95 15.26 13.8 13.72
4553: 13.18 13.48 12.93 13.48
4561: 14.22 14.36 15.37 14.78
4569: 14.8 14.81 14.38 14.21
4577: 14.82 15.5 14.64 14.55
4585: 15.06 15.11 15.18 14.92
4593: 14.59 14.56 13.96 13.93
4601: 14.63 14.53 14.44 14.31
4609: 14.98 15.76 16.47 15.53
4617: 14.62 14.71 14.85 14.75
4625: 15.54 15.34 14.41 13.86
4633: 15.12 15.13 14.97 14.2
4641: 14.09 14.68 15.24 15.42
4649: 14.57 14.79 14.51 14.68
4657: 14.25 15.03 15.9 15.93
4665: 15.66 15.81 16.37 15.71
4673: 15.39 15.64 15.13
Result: 0.5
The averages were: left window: 14.7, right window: 15.1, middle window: 14.7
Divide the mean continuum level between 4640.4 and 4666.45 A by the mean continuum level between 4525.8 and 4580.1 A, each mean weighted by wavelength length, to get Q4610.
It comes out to 1.0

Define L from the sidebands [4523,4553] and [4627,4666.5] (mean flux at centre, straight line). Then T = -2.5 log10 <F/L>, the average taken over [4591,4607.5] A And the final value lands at 0.03 mag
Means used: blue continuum 14.7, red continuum 14.9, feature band 14.4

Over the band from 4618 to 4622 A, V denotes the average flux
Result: 14.8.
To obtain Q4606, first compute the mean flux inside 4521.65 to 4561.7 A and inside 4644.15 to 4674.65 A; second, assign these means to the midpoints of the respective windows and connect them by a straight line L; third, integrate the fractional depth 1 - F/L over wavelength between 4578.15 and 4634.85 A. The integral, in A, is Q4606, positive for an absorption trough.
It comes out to 0.2 A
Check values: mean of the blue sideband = 14.4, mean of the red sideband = 15.3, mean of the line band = 14.9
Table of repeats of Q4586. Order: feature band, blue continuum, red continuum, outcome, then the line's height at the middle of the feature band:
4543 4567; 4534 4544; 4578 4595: 1.2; 15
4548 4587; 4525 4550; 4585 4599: 1.1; 14.8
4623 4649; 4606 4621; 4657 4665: 0.8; 15.3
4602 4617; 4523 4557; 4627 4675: -0.3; 14.9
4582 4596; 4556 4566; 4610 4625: -0.2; 14.7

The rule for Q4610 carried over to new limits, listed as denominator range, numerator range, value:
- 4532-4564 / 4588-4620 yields 1.03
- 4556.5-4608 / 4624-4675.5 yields 1.04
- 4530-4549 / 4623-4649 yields 0.98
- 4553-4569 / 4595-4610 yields 1.02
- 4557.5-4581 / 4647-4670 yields 1.05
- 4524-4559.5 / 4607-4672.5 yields 1.04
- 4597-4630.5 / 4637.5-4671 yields 1.01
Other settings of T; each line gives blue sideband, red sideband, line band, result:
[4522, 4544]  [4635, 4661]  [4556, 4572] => 0.03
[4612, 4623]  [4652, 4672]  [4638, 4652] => 0.04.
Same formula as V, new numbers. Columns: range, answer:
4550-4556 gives 13.5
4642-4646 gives 15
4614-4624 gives 14.9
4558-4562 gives 13.9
